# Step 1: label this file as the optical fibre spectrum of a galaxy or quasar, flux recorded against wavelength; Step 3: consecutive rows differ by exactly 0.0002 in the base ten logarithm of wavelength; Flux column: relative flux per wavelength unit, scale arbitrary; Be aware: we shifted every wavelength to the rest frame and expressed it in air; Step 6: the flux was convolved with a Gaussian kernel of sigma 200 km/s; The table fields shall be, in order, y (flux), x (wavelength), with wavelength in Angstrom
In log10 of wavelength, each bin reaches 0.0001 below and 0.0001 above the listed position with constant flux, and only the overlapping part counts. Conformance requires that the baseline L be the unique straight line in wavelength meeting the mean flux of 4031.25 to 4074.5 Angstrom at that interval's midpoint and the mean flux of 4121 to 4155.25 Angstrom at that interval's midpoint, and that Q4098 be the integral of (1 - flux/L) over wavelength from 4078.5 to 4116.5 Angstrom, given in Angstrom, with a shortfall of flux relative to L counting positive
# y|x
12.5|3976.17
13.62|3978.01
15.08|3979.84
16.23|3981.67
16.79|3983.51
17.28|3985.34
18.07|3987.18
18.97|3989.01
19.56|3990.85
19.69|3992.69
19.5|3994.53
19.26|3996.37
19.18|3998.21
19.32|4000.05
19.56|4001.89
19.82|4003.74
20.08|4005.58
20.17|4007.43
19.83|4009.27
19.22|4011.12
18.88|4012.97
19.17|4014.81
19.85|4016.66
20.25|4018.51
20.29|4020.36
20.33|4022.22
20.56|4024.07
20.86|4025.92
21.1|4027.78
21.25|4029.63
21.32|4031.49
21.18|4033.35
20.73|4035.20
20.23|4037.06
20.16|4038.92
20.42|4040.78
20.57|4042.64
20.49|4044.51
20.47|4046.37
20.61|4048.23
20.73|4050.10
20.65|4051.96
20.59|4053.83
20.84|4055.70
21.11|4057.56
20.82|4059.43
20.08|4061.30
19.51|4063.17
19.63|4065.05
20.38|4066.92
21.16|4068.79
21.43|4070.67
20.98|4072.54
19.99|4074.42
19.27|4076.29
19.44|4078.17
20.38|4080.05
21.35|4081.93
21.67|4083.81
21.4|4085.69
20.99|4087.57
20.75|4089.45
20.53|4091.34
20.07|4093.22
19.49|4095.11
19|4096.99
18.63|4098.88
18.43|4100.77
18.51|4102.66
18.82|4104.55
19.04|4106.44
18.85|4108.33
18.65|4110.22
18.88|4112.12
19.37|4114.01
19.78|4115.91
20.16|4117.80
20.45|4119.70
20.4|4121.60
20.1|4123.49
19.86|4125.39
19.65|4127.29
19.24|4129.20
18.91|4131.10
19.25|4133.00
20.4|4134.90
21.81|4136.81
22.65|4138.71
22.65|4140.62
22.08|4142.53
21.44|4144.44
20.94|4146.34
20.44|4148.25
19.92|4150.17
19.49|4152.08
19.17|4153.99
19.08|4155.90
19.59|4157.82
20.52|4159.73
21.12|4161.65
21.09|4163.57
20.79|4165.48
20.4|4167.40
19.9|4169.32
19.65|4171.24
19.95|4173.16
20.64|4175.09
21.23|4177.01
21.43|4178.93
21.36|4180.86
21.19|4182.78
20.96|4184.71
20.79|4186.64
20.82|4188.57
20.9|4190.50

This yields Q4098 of 1.5 Angstrom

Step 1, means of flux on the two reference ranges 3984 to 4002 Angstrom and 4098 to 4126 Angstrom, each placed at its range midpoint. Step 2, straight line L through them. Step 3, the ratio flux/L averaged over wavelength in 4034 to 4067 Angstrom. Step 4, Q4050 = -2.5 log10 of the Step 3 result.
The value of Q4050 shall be -0.07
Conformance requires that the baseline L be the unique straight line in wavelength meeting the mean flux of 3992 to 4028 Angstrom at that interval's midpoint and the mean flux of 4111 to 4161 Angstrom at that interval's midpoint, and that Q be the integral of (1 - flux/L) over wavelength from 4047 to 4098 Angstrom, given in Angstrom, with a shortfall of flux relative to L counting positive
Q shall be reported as -1.13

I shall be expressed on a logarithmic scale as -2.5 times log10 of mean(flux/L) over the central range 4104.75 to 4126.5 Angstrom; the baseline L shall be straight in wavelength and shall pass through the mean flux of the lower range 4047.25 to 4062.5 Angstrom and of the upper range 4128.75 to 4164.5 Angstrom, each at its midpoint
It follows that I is 0.05 mag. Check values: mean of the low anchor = 20.7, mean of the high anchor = 20.5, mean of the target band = 19.6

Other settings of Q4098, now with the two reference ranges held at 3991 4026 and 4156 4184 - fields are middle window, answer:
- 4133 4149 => -0.8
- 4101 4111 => 0.7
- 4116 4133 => 0.5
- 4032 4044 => -0.4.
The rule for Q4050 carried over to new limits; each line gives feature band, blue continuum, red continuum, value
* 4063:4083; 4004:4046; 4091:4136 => -0.03 mag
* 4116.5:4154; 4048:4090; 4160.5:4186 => 0.01 mag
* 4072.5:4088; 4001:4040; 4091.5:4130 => -0.05 mag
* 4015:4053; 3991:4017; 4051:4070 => -0.03 mag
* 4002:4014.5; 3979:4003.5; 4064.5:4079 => -0.05 mag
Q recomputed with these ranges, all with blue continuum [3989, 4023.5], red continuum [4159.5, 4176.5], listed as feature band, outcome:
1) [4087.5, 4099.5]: 0.13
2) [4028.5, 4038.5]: -0.56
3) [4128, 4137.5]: 0.20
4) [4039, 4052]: -0.45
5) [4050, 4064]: -0.44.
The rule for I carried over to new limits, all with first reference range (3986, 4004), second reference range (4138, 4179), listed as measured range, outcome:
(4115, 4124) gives 0.00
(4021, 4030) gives -0.07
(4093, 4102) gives 0.06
